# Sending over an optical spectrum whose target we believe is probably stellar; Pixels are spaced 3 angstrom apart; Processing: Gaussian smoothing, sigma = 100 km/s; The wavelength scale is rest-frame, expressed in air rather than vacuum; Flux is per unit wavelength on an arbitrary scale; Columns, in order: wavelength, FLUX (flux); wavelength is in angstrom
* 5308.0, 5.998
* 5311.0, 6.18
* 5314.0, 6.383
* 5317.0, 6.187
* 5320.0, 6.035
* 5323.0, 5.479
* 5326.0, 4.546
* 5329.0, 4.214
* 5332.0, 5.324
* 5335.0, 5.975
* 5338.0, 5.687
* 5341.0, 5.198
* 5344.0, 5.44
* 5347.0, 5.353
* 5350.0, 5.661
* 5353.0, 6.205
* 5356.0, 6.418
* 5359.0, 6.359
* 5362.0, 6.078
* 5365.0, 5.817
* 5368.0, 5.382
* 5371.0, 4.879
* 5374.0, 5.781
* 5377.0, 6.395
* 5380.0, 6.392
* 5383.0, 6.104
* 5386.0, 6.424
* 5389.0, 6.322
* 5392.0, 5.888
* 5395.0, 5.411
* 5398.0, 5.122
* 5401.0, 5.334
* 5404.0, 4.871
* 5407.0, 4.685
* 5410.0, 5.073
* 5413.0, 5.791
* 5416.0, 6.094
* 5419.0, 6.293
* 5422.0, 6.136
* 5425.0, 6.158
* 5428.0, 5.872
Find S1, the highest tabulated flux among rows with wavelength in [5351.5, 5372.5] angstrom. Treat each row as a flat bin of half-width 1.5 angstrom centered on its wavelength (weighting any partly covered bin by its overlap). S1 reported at 6.418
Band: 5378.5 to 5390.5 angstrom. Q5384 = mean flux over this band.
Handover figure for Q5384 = 6.31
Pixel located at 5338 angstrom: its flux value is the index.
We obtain 5.687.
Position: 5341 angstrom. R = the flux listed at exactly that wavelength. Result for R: 5.198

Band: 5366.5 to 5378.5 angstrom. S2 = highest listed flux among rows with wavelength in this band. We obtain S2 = 6.395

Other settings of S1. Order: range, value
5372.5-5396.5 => 6.424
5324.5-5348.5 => 5.975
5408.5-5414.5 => 5.791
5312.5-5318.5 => 6.383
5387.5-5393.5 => 6.322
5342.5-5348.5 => 5.44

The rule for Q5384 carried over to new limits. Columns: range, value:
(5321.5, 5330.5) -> 4.75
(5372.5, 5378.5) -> 6.09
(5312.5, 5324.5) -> 6.02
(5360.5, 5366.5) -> 5.95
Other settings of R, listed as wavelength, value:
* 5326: 4.546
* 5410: 5.073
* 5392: 5.888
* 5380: 6.392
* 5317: 6.187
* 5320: 6.035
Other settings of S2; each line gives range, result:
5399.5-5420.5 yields 6.293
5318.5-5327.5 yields 6.035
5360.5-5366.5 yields 6.078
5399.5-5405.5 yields 5.334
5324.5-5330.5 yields 4.546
